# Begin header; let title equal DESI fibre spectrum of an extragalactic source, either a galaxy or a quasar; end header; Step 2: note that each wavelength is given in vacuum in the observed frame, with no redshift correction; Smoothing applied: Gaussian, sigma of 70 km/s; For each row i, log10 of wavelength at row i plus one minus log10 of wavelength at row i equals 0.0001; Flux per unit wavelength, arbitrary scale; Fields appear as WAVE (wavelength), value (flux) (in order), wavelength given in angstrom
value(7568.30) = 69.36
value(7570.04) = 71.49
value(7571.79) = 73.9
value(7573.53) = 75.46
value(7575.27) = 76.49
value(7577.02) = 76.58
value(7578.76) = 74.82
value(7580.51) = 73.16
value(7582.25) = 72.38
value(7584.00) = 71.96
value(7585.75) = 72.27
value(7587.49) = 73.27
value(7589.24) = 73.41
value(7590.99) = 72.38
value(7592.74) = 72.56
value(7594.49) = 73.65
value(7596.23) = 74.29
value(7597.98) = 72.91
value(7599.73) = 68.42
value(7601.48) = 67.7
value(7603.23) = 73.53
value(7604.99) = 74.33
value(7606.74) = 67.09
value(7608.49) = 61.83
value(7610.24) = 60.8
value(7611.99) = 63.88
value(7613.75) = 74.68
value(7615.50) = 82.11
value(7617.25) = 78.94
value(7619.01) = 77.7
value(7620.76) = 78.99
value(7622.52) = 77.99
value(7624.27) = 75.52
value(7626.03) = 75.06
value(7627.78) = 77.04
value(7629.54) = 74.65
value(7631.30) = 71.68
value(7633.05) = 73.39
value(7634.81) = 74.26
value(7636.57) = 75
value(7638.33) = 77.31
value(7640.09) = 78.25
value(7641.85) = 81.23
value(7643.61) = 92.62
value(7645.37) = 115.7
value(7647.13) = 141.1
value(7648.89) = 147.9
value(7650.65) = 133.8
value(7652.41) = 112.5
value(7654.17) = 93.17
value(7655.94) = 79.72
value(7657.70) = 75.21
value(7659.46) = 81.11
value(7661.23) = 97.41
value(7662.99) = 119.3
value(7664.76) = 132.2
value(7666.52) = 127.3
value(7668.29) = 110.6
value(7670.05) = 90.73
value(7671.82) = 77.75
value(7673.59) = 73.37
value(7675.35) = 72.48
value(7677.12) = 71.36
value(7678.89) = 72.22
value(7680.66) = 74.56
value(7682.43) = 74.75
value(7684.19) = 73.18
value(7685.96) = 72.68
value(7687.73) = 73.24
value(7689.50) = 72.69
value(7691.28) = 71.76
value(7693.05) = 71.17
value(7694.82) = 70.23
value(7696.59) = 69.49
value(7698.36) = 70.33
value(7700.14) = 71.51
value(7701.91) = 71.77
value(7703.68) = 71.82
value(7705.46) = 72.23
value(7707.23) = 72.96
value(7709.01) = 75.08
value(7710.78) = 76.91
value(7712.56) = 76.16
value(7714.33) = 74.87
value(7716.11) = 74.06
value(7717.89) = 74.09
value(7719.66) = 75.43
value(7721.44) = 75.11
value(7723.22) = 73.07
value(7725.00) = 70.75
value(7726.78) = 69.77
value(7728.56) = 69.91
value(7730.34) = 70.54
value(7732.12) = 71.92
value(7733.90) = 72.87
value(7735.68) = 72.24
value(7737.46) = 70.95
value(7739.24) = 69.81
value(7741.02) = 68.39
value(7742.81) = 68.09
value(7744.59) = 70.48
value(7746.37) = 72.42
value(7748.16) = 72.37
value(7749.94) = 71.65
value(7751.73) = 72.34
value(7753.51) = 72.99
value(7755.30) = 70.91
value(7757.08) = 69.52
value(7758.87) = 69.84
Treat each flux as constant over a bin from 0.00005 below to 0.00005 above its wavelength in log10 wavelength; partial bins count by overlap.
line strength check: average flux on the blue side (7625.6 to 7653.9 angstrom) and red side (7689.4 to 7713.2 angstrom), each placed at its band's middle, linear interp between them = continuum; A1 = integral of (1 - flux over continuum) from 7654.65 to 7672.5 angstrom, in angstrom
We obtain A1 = -2.8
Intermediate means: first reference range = 94.2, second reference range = 72.4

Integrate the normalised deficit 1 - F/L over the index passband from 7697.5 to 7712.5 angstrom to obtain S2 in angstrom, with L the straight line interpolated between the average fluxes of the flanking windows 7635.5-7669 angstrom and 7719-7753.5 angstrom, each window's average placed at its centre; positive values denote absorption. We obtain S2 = 1.9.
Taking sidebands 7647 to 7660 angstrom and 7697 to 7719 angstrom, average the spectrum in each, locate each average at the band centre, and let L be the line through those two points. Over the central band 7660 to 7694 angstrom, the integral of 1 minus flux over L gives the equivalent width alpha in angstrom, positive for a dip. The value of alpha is 2.7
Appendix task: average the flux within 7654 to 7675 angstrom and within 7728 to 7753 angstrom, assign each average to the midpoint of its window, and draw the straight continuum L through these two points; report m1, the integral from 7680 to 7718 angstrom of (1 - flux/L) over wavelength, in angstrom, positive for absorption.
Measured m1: 5.2 angstrom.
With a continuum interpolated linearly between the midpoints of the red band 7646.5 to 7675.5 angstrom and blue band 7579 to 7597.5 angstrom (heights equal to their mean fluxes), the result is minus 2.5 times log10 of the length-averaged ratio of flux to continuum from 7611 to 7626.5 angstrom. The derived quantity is 0.136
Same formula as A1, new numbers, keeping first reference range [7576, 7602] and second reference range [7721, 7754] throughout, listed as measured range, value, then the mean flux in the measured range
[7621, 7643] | -1.2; 76.2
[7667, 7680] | -1.9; 82.5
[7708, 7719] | -0.6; 75.2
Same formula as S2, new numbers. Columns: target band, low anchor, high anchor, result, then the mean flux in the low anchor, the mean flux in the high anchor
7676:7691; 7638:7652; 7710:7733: 3.01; 110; 73.2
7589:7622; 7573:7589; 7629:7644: 1.44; 74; 77.2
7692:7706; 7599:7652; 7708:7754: 0.83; 82.8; 72.4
